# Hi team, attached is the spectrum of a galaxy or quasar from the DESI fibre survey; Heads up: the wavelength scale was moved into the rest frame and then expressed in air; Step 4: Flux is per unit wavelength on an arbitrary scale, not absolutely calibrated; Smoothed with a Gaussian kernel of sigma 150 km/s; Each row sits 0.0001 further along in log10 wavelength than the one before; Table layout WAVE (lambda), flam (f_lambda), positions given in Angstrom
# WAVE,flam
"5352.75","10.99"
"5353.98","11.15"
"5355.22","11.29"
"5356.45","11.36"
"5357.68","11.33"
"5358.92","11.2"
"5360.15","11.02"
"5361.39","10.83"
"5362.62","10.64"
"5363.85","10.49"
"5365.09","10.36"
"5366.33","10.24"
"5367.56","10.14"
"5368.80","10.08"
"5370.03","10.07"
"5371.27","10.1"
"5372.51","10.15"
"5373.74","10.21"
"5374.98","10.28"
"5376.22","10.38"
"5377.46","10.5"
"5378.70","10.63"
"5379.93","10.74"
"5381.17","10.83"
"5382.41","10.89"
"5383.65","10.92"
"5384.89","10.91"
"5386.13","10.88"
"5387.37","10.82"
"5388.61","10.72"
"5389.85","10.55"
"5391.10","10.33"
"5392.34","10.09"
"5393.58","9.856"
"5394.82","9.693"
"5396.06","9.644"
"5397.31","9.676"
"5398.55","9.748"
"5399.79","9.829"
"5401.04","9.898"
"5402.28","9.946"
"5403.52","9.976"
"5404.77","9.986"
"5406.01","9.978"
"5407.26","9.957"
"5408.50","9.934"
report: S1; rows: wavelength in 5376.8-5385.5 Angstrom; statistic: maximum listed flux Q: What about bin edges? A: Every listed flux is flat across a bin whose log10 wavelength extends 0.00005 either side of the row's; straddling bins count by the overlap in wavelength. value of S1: 10.92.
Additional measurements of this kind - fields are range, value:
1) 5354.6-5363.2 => 11.36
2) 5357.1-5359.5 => 11.33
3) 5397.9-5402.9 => 9.946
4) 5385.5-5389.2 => 10.88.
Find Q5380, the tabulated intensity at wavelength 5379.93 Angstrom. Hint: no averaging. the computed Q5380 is 10.74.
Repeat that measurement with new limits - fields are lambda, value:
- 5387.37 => 10.82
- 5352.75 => 10.99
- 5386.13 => 10.88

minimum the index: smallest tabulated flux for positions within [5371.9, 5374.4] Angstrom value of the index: 10.15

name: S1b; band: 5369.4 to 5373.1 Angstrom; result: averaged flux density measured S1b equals 10.1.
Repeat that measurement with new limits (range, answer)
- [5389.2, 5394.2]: 10.2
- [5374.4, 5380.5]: 10.5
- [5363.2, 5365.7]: 10.4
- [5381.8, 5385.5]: 10.9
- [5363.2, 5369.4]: 10.3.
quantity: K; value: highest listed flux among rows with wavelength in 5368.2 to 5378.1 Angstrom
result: 10.5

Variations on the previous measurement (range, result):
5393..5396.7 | 9.856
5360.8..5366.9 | 10.83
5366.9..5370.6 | 10.14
